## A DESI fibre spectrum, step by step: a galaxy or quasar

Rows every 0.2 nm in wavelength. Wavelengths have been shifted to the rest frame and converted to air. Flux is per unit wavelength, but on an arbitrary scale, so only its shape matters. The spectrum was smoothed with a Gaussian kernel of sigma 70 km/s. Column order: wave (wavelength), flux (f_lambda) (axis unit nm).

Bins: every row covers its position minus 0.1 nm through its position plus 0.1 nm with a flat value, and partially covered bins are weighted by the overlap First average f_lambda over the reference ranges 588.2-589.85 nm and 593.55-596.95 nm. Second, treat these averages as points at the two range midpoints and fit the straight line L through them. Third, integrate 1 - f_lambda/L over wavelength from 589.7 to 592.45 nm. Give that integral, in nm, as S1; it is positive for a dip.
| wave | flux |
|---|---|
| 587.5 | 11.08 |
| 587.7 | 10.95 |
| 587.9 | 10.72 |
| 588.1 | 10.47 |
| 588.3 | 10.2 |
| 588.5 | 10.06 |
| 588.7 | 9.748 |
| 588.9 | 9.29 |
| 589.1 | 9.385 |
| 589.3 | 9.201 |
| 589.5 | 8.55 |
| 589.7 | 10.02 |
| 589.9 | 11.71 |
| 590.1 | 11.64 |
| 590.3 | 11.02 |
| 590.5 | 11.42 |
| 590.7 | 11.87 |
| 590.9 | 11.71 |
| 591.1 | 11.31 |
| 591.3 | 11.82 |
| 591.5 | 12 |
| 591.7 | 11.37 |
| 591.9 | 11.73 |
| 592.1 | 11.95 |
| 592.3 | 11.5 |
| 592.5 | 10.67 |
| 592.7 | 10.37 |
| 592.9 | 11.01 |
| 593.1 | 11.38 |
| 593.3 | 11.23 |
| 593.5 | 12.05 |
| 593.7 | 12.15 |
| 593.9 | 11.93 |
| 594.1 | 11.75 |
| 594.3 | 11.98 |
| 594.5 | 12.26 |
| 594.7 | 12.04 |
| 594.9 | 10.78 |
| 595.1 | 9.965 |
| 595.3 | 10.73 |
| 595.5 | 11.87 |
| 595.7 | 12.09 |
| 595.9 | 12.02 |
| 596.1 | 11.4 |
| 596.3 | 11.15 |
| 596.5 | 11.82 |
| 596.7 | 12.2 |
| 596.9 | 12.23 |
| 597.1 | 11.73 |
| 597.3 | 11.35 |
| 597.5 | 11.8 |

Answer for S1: -0.33 nm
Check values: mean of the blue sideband 9.62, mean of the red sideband 11.7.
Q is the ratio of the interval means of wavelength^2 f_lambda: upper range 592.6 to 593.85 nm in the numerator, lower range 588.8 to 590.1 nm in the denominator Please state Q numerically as 1.2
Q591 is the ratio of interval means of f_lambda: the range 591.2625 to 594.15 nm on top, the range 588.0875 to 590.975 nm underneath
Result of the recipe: 1.1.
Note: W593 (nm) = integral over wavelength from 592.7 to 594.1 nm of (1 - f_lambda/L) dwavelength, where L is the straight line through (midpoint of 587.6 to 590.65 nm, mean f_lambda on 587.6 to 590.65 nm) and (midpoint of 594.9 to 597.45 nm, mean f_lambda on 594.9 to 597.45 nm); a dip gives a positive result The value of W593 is -0.06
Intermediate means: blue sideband 10.3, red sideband 11.5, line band 11.5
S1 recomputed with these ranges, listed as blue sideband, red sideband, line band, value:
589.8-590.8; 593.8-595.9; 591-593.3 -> 0.035 nm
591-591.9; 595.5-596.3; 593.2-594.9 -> -0.022 nm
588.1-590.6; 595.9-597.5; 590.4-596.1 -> -0.277 nm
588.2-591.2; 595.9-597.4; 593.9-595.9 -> -0.025 nm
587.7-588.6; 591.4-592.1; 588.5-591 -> 0.131 nm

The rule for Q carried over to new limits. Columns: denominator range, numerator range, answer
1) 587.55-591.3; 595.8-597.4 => 1.14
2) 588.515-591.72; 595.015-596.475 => 1.08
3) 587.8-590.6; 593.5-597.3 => 1.16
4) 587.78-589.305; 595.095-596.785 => 1.19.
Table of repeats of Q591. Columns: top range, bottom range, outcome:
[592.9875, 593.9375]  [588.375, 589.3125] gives 1.22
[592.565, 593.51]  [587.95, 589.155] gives 1.12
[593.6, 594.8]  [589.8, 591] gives 1.04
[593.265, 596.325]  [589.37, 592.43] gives 1.03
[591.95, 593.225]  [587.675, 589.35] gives 1.12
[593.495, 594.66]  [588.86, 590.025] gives 1.23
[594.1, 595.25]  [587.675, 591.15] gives 1.09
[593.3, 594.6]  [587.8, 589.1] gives 1.19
